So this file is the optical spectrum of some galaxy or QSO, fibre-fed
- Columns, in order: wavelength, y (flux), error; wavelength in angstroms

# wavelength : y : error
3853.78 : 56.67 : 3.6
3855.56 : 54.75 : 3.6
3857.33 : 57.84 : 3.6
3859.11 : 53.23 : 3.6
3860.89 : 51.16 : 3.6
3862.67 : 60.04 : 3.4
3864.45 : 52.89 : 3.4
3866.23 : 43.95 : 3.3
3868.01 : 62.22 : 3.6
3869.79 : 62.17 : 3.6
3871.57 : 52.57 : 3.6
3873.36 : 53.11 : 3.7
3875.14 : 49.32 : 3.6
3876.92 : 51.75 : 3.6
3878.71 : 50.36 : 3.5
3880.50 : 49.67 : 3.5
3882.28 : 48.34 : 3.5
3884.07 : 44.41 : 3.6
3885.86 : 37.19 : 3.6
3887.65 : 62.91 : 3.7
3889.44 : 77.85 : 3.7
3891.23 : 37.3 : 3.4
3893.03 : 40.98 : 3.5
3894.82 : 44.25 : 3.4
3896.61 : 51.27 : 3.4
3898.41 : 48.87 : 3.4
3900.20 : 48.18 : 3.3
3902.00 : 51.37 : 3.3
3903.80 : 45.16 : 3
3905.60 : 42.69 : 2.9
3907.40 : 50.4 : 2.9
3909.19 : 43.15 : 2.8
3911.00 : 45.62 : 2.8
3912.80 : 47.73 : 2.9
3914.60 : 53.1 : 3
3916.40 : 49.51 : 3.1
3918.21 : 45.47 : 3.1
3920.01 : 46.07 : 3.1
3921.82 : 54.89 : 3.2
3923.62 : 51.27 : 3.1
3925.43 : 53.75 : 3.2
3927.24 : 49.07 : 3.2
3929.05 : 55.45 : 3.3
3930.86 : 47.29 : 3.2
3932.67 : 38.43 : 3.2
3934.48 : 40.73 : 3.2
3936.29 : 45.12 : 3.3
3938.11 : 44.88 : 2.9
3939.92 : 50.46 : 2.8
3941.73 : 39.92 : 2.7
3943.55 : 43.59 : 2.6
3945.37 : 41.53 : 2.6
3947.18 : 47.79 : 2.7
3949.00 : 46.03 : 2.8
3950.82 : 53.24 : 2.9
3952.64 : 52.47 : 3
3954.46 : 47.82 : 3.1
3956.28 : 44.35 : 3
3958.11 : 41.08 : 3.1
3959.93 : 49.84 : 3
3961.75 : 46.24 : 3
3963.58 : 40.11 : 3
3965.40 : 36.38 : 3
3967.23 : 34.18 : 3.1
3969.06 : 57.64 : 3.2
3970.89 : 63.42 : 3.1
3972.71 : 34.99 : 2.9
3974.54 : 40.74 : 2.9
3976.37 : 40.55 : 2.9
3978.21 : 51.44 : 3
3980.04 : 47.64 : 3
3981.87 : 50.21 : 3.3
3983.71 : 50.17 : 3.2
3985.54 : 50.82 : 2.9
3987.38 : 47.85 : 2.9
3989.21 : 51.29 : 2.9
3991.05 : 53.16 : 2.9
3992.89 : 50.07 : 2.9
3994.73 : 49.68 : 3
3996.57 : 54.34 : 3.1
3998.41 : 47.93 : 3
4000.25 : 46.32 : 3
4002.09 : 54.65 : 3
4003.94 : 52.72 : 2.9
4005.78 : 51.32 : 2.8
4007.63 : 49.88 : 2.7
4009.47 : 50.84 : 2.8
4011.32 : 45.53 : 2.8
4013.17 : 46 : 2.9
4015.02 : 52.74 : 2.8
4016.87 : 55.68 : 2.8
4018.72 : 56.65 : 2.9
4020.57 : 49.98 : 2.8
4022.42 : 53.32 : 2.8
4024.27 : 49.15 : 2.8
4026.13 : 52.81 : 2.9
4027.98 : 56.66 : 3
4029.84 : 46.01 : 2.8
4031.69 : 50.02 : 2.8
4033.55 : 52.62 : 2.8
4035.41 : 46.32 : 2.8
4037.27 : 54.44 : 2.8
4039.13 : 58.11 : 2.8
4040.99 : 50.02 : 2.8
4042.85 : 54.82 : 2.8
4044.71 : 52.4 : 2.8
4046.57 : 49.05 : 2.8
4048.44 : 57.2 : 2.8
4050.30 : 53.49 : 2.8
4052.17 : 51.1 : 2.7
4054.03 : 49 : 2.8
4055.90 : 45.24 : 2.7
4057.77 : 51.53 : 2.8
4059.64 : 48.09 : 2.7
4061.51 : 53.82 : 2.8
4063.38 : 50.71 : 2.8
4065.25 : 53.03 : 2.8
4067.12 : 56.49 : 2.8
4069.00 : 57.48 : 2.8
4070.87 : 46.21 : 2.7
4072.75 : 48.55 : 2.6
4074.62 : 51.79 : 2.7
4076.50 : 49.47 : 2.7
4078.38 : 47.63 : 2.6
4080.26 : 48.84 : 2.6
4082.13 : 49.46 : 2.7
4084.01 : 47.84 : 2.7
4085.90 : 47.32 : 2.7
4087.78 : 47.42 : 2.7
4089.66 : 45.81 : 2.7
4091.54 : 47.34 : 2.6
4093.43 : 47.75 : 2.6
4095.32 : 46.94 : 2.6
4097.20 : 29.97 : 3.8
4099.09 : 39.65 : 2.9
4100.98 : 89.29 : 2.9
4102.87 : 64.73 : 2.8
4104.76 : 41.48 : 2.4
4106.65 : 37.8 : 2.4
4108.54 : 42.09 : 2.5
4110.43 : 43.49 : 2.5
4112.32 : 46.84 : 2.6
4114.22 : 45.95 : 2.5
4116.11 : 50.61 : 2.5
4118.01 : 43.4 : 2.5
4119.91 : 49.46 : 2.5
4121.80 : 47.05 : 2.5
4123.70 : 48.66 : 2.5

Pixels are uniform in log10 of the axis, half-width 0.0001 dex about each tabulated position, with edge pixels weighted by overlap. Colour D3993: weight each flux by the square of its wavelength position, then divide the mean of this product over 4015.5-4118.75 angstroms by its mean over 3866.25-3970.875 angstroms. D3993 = 1.12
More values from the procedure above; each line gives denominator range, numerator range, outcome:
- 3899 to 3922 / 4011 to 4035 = 1.14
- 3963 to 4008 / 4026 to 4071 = 1.11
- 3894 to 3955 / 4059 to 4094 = 1.13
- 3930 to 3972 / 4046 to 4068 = 1.19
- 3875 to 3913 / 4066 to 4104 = 1.14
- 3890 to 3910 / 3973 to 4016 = 1.11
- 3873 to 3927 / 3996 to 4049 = 1.12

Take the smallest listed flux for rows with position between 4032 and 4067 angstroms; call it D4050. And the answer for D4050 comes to 45.24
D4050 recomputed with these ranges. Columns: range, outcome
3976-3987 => 40.55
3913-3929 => 45.47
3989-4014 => 45.53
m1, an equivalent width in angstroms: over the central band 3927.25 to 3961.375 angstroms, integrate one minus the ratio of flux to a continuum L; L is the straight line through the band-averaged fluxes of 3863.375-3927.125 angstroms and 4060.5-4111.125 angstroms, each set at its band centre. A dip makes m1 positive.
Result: 2.5 angstroms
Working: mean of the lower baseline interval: 50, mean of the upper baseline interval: 49.4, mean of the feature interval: 46.2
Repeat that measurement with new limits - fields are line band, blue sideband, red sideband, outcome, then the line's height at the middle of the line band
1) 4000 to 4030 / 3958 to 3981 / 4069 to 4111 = -3.3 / 46.4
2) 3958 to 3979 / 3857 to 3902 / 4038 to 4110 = 2.5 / 50.9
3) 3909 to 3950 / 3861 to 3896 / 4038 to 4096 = 3.4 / 51.3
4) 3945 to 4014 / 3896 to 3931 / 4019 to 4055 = 3.6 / 50.6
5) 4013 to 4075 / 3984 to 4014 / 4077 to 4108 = -3.0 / 49.4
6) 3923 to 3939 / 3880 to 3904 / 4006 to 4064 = 0.8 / 49.8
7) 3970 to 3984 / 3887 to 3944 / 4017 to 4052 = 0.9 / 50.4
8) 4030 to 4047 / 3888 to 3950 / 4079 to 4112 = -1.4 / 48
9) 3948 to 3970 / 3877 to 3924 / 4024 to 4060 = 1.8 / 49.9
